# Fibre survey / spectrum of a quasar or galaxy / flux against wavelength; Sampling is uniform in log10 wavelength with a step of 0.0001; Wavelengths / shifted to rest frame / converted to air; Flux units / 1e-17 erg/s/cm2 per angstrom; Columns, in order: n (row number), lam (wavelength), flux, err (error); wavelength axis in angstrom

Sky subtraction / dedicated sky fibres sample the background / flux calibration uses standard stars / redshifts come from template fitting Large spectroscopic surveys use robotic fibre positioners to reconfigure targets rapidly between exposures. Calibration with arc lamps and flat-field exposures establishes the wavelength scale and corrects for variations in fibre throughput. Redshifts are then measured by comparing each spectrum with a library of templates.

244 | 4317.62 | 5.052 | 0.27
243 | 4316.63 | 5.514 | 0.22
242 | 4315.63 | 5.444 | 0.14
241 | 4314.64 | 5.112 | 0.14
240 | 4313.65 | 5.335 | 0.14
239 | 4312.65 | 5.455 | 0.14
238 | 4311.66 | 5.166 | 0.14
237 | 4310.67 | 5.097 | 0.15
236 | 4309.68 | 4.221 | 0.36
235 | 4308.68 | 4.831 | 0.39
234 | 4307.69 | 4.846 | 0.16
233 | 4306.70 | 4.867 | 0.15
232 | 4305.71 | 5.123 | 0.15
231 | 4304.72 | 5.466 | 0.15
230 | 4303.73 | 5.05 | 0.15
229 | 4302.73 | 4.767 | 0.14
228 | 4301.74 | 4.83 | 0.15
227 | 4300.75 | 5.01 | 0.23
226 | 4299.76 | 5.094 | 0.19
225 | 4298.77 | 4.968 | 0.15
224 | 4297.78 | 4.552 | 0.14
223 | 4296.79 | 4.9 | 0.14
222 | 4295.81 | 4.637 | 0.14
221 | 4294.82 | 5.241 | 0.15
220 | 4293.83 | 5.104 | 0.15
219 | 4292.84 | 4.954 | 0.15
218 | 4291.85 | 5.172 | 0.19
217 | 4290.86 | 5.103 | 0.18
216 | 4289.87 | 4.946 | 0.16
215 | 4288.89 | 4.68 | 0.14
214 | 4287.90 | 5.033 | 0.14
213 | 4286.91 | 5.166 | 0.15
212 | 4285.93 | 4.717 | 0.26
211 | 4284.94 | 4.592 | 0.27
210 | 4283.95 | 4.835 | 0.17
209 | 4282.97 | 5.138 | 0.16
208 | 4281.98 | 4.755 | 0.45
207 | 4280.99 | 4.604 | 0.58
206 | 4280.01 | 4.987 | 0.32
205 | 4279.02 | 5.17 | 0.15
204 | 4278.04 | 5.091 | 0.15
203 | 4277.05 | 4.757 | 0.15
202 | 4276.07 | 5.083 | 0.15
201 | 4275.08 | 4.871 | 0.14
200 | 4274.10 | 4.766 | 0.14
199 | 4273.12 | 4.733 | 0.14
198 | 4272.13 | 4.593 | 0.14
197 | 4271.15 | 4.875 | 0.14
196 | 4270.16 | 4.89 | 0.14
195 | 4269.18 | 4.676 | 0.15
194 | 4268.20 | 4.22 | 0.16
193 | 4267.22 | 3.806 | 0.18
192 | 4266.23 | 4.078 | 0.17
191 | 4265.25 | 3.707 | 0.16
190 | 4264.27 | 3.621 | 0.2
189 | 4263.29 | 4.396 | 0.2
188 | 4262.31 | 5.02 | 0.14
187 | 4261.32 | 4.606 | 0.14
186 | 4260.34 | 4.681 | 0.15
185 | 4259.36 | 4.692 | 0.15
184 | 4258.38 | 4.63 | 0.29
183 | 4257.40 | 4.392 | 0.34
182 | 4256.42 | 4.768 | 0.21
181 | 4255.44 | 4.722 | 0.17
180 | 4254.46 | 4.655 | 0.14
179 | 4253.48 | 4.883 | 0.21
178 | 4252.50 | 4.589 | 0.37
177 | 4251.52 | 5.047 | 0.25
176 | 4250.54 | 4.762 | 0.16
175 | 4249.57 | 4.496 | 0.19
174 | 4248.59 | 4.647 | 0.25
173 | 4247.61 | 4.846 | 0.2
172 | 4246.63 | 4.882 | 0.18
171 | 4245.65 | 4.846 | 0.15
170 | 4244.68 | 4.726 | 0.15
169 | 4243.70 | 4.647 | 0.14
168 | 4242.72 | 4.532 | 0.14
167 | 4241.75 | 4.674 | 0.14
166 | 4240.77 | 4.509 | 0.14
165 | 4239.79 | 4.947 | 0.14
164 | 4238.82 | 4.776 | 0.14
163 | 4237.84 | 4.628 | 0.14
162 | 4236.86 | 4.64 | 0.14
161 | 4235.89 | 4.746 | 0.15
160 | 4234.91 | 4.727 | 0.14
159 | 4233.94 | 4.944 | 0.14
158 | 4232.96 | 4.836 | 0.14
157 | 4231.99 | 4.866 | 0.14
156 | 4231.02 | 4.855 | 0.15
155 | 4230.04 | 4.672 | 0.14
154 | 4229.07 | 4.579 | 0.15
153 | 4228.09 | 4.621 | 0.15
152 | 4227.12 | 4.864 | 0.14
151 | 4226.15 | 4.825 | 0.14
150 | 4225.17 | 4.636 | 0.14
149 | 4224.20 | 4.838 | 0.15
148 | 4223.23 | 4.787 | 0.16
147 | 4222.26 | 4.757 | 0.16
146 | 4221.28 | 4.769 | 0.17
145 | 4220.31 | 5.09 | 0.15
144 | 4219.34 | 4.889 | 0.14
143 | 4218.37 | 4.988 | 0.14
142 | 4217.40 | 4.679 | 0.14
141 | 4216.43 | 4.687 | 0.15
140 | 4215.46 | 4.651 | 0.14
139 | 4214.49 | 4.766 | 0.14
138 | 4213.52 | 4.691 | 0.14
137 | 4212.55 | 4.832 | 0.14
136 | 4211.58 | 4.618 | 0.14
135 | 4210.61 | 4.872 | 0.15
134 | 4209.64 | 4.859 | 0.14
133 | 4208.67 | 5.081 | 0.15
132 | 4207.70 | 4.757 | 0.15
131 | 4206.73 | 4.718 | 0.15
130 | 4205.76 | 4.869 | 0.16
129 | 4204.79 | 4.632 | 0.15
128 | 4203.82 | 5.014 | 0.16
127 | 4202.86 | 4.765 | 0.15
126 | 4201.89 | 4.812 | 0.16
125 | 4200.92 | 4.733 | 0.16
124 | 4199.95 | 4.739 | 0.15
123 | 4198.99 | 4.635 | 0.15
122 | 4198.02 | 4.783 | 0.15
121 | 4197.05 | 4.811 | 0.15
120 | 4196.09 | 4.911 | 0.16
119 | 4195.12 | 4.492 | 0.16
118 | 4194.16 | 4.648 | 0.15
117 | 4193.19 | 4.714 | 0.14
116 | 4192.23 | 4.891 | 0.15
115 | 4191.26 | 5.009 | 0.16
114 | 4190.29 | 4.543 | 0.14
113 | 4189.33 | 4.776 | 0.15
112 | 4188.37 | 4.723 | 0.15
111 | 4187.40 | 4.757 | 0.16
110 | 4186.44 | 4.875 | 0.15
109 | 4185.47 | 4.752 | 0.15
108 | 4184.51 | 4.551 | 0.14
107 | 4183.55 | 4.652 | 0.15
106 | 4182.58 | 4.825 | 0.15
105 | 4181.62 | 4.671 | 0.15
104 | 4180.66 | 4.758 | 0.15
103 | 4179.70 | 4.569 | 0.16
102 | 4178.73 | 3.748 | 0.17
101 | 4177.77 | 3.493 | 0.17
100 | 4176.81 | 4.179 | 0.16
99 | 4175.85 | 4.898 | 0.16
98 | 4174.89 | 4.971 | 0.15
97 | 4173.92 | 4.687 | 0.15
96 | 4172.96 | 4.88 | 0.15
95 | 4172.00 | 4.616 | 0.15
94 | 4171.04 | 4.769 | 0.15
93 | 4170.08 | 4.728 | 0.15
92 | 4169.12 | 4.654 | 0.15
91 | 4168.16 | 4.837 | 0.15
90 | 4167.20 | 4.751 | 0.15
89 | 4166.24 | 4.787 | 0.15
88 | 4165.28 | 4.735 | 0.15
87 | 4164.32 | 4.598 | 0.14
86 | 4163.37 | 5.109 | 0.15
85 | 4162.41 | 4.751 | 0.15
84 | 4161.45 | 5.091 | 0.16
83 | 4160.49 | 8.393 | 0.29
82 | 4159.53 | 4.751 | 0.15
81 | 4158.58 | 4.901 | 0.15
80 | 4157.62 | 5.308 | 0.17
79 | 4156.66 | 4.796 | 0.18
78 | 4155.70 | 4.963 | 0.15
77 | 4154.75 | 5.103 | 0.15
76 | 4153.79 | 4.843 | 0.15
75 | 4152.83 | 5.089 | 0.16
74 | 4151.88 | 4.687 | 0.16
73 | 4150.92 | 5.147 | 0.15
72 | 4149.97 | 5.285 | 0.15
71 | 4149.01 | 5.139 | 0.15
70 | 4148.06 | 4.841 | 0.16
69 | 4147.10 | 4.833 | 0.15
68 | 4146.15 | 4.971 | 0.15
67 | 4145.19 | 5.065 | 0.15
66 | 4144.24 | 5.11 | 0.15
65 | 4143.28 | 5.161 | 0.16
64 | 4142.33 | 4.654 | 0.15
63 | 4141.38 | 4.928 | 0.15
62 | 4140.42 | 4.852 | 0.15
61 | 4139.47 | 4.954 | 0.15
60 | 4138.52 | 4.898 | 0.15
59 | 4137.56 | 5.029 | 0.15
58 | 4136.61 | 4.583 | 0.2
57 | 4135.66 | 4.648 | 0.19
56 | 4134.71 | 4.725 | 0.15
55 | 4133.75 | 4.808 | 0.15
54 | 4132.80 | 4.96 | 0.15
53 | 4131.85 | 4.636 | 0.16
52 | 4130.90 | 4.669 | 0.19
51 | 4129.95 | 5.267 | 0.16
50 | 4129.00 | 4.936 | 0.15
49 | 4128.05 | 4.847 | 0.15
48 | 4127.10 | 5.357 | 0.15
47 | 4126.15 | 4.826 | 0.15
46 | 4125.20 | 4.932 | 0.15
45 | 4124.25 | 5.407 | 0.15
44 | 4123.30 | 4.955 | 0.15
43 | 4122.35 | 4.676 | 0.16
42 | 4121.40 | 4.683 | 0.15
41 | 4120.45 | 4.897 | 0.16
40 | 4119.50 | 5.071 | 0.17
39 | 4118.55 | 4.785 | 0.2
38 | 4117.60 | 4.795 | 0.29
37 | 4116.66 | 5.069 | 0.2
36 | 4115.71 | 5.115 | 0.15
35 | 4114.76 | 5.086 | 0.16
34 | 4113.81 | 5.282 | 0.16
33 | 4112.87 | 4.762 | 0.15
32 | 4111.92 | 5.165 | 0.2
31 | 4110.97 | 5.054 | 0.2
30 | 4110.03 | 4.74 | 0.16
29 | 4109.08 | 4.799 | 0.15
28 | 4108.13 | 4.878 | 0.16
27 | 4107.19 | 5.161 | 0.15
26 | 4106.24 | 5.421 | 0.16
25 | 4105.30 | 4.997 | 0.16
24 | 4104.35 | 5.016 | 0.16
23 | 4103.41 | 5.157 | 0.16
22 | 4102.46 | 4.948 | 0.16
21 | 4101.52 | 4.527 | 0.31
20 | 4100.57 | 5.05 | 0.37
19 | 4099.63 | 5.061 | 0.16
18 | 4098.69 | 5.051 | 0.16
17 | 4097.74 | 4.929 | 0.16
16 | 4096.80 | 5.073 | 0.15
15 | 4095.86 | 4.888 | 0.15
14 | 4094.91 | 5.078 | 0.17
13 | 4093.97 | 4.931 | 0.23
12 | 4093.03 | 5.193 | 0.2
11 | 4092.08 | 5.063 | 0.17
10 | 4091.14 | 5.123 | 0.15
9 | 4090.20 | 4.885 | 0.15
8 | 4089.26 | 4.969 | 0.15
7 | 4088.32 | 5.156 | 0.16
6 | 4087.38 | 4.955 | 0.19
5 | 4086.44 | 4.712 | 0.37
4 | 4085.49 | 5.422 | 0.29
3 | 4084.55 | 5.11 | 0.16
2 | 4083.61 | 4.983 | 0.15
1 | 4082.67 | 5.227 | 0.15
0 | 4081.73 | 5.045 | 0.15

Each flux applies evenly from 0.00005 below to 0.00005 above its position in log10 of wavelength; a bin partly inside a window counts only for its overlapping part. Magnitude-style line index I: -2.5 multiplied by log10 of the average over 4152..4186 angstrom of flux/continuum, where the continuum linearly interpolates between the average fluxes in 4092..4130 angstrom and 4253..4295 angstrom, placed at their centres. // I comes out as 0.01 mag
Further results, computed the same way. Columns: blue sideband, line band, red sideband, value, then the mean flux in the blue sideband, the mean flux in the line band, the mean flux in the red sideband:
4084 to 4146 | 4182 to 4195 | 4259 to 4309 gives 0.03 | 4.97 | 4.74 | 4.79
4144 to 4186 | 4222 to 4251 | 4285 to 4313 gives 0.04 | 4.87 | 4.74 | 4.96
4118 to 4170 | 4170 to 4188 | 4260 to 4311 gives 0.08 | 4.97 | 4.6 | 4.79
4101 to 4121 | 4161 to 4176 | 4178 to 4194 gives -0.02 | 4.98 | 4.8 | 4.66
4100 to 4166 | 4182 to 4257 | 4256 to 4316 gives 0.03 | 5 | 4.76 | 4.82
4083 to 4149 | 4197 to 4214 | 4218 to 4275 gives -0.01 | 4.97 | 4.79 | 4.67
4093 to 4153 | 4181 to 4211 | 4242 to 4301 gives 0.02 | 4.96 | 4.77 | 4.74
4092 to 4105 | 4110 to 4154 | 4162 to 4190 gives -0.02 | 4.99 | 4.94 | 4.66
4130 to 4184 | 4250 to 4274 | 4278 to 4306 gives 0.09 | 4.87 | 4.55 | 4.95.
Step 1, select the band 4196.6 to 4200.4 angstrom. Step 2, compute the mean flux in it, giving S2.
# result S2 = 4.74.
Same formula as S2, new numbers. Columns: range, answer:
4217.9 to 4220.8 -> 5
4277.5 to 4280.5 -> 5.07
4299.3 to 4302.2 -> 4.98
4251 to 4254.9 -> 4.79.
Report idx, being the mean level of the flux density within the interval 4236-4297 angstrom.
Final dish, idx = 4.73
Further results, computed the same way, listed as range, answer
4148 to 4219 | 4.82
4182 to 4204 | 4.75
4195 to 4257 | 4.77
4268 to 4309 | 4.9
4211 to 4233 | 4.77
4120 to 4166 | 5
